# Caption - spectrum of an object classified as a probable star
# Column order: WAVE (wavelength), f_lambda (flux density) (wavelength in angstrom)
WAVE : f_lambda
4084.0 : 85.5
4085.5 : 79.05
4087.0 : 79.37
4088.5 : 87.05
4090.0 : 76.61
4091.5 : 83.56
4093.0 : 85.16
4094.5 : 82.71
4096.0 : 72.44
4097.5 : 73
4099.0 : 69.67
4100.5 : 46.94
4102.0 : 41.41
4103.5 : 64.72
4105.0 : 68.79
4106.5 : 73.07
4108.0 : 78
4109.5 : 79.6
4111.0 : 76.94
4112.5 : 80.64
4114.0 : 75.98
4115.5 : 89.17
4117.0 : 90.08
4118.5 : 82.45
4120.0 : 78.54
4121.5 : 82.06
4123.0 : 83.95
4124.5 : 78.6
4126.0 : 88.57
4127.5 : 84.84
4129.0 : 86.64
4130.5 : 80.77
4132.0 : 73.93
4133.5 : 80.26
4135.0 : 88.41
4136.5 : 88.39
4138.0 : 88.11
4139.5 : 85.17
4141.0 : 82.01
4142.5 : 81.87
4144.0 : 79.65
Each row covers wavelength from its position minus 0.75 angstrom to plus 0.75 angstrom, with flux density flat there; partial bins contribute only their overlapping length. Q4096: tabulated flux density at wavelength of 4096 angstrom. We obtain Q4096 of 72.44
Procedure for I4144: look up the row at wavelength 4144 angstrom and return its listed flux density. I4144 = 79.65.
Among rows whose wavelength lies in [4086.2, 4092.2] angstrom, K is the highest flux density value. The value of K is 87.05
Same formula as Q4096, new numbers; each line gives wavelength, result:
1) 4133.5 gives 80.26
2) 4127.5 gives 84.84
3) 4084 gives 85.5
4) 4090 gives 76.61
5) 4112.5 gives 80.64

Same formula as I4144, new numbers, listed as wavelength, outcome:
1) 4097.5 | 73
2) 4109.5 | 79.6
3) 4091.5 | 83.56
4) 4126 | 88.57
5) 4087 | 79.37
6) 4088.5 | 87.05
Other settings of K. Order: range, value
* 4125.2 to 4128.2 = 88.57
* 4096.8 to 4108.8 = 78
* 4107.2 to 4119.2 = 90.08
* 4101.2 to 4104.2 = 64.72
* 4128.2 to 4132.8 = 86.64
